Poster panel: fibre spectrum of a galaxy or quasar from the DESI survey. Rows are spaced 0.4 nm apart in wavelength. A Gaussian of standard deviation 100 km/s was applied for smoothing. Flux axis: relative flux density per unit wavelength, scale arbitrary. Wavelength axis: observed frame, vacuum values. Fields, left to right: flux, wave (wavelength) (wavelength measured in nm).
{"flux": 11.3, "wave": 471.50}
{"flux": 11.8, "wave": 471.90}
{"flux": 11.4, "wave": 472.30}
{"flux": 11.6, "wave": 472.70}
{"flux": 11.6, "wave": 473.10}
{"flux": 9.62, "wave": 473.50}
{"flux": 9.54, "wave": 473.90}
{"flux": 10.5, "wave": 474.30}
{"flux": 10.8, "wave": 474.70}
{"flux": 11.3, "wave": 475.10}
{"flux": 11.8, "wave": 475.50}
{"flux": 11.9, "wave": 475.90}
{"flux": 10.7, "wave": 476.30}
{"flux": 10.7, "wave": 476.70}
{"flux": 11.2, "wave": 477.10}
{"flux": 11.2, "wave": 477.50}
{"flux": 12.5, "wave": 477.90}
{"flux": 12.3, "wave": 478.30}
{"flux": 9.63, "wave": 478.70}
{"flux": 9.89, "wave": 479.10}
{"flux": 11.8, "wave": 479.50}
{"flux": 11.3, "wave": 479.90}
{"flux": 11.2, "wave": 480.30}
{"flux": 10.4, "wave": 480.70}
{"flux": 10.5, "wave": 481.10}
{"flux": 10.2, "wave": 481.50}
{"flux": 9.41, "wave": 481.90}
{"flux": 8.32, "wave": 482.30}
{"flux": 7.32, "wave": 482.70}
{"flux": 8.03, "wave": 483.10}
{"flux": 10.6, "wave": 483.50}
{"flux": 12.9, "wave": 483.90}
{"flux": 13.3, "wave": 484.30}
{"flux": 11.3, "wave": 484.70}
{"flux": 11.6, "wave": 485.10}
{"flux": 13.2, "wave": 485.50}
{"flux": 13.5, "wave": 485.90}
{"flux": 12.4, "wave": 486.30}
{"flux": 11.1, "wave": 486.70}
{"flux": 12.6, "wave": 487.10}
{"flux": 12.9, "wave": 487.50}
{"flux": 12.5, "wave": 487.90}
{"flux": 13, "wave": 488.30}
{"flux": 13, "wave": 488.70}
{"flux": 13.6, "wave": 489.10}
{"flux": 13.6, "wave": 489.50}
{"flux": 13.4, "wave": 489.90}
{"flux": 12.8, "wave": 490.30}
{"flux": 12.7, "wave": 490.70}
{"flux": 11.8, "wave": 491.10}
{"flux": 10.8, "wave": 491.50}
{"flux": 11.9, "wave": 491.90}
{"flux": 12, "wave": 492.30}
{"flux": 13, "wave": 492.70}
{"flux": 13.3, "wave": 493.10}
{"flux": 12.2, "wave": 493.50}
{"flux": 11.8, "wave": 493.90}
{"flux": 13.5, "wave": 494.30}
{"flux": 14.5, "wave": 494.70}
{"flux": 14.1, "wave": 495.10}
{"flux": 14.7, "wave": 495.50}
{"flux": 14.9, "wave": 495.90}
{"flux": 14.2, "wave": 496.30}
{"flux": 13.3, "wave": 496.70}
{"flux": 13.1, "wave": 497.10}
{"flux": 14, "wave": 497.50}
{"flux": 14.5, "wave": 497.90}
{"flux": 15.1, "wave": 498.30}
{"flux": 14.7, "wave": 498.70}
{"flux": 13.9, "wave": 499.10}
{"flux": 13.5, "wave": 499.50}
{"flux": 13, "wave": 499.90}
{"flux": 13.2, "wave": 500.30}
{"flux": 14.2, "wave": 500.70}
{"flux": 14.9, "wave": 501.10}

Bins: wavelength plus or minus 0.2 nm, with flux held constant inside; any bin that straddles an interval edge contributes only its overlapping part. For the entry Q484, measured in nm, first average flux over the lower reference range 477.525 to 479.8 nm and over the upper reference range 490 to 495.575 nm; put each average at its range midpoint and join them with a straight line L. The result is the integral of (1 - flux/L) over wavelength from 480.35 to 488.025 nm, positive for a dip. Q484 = 0.45 nm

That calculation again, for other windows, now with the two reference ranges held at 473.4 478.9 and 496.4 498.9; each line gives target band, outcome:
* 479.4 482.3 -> 0.29 nm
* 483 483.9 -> 0.14 nm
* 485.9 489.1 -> 0.00 nm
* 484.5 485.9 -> 0.01 nm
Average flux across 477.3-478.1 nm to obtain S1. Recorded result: 11.8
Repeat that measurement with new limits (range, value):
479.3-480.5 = 11.4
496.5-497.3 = 13.2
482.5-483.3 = 7.67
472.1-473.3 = 11.5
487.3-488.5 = 12.8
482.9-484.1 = 10.5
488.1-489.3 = 13.2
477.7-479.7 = 11.2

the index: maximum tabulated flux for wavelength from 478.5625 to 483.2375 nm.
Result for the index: 11.8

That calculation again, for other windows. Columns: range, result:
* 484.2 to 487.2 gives 13.5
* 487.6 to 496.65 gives 14.9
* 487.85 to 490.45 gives 13.6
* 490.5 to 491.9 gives 12.7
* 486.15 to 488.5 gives 13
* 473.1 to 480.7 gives 12.5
